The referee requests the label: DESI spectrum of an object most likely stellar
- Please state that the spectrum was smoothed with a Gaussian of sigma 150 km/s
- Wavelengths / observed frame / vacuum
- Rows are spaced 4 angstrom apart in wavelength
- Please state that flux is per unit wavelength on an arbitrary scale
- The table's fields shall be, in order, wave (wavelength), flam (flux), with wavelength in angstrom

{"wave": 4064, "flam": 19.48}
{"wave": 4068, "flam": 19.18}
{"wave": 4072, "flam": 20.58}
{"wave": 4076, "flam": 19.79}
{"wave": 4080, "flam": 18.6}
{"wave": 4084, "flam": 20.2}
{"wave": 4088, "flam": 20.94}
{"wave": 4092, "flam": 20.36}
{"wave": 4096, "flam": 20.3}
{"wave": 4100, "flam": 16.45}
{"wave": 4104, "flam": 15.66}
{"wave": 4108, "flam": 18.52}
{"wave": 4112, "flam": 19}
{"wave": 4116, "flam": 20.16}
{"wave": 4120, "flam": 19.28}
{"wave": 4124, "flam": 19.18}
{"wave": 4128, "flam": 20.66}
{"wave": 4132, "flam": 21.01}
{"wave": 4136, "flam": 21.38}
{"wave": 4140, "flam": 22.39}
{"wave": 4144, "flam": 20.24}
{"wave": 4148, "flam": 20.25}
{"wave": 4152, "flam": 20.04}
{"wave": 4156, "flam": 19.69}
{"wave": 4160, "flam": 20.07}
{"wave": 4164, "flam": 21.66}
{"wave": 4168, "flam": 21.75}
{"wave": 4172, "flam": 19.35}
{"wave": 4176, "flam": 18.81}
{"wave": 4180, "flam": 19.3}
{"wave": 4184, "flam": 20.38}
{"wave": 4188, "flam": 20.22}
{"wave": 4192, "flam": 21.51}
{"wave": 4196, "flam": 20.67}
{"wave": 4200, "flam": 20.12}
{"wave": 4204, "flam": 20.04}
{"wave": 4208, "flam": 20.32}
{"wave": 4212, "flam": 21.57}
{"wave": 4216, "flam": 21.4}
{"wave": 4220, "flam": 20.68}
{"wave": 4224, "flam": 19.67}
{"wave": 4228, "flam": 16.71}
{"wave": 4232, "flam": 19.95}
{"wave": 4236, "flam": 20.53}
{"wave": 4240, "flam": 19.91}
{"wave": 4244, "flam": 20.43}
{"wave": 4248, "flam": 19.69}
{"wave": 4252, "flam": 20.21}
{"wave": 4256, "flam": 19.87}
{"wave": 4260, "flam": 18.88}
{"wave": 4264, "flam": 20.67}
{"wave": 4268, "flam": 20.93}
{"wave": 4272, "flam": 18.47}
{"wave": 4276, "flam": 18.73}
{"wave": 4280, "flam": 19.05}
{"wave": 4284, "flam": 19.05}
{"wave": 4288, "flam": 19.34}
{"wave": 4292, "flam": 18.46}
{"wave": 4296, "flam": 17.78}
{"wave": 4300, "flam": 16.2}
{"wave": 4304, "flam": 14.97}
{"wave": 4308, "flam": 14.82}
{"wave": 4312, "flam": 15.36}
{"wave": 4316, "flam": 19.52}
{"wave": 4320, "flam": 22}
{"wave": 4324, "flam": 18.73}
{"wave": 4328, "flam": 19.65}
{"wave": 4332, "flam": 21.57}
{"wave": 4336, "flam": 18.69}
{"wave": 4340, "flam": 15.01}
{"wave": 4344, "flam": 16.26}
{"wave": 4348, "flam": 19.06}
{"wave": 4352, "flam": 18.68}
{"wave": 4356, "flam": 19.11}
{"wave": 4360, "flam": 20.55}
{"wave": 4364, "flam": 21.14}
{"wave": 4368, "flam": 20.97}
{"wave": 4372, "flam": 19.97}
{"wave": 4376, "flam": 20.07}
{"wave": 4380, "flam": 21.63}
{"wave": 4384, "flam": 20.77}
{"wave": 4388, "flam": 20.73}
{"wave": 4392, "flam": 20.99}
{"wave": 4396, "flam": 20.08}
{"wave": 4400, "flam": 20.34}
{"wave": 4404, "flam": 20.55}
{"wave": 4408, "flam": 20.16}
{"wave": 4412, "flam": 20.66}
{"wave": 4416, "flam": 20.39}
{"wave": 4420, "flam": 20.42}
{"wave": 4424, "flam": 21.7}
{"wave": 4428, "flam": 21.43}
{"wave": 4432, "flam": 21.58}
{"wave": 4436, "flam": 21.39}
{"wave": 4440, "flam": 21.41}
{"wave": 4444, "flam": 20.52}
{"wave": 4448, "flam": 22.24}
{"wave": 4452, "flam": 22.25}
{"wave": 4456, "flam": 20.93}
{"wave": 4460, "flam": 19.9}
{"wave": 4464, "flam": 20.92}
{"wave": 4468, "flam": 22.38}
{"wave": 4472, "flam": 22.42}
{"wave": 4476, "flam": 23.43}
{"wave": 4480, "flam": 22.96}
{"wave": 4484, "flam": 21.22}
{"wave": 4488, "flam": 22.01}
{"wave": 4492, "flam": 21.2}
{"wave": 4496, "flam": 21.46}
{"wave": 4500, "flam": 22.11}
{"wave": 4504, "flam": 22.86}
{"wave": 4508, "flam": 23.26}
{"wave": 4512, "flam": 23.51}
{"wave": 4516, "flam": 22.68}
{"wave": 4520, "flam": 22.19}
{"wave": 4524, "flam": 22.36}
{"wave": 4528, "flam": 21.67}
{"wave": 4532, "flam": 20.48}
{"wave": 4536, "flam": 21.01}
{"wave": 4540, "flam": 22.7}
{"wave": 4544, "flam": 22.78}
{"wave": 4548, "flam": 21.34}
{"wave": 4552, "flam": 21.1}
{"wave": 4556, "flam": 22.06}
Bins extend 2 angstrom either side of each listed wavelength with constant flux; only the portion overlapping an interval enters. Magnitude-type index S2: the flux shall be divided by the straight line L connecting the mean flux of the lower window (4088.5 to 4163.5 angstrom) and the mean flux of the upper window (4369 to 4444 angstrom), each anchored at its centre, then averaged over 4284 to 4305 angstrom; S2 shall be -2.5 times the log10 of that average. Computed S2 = 0.16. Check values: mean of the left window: 19.8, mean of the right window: 20.8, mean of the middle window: 17.6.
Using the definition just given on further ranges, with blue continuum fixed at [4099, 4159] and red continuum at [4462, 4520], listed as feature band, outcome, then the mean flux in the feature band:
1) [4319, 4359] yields 0.128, 18.8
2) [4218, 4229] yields 0.061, 19.2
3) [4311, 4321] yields 0.109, 19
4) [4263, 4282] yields 0.064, 19.5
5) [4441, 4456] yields 0.022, 21.6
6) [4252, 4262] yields 0.057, 19.5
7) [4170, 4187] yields 0.028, 19.5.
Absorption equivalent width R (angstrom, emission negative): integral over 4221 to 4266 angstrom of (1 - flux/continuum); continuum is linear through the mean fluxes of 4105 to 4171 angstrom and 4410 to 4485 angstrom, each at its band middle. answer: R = 2.1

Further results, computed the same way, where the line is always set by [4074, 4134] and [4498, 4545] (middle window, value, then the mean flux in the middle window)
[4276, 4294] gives 1.46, 18.9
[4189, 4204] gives -0.48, 20.6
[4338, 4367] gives 3.40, 18.6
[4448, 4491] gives 0.15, 21.8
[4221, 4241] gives 0.84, 19.4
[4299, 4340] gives 5.55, 18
